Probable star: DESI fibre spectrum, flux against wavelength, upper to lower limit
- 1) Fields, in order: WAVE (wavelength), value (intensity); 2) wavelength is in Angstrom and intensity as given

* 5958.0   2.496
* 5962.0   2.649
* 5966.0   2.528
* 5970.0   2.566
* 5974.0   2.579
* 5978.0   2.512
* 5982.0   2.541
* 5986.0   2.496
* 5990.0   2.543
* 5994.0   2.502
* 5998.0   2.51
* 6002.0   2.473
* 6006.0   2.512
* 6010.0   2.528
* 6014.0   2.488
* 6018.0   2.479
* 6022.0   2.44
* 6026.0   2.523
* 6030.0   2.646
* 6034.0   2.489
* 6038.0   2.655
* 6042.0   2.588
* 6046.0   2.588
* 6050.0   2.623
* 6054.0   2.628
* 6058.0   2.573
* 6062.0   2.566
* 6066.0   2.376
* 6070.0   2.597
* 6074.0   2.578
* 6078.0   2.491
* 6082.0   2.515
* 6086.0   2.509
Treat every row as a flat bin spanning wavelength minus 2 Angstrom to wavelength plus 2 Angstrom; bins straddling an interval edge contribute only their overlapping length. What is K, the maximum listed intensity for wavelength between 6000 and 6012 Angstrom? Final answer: 2.528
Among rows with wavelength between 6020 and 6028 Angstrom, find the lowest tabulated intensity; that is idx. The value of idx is 2.44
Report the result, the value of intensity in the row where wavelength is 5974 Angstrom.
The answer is 2.579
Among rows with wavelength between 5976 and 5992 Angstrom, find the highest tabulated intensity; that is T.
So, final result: 2.543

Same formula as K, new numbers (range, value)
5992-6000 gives 2.51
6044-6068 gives 2.628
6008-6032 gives 2.646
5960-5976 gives 2.649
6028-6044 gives 2.655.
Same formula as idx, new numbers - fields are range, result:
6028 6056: 2.489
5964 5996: 2.496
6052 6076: 2.376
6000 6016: 2.473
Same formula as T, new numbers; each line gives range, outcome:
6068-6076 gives 2.597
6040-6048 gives 2.588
